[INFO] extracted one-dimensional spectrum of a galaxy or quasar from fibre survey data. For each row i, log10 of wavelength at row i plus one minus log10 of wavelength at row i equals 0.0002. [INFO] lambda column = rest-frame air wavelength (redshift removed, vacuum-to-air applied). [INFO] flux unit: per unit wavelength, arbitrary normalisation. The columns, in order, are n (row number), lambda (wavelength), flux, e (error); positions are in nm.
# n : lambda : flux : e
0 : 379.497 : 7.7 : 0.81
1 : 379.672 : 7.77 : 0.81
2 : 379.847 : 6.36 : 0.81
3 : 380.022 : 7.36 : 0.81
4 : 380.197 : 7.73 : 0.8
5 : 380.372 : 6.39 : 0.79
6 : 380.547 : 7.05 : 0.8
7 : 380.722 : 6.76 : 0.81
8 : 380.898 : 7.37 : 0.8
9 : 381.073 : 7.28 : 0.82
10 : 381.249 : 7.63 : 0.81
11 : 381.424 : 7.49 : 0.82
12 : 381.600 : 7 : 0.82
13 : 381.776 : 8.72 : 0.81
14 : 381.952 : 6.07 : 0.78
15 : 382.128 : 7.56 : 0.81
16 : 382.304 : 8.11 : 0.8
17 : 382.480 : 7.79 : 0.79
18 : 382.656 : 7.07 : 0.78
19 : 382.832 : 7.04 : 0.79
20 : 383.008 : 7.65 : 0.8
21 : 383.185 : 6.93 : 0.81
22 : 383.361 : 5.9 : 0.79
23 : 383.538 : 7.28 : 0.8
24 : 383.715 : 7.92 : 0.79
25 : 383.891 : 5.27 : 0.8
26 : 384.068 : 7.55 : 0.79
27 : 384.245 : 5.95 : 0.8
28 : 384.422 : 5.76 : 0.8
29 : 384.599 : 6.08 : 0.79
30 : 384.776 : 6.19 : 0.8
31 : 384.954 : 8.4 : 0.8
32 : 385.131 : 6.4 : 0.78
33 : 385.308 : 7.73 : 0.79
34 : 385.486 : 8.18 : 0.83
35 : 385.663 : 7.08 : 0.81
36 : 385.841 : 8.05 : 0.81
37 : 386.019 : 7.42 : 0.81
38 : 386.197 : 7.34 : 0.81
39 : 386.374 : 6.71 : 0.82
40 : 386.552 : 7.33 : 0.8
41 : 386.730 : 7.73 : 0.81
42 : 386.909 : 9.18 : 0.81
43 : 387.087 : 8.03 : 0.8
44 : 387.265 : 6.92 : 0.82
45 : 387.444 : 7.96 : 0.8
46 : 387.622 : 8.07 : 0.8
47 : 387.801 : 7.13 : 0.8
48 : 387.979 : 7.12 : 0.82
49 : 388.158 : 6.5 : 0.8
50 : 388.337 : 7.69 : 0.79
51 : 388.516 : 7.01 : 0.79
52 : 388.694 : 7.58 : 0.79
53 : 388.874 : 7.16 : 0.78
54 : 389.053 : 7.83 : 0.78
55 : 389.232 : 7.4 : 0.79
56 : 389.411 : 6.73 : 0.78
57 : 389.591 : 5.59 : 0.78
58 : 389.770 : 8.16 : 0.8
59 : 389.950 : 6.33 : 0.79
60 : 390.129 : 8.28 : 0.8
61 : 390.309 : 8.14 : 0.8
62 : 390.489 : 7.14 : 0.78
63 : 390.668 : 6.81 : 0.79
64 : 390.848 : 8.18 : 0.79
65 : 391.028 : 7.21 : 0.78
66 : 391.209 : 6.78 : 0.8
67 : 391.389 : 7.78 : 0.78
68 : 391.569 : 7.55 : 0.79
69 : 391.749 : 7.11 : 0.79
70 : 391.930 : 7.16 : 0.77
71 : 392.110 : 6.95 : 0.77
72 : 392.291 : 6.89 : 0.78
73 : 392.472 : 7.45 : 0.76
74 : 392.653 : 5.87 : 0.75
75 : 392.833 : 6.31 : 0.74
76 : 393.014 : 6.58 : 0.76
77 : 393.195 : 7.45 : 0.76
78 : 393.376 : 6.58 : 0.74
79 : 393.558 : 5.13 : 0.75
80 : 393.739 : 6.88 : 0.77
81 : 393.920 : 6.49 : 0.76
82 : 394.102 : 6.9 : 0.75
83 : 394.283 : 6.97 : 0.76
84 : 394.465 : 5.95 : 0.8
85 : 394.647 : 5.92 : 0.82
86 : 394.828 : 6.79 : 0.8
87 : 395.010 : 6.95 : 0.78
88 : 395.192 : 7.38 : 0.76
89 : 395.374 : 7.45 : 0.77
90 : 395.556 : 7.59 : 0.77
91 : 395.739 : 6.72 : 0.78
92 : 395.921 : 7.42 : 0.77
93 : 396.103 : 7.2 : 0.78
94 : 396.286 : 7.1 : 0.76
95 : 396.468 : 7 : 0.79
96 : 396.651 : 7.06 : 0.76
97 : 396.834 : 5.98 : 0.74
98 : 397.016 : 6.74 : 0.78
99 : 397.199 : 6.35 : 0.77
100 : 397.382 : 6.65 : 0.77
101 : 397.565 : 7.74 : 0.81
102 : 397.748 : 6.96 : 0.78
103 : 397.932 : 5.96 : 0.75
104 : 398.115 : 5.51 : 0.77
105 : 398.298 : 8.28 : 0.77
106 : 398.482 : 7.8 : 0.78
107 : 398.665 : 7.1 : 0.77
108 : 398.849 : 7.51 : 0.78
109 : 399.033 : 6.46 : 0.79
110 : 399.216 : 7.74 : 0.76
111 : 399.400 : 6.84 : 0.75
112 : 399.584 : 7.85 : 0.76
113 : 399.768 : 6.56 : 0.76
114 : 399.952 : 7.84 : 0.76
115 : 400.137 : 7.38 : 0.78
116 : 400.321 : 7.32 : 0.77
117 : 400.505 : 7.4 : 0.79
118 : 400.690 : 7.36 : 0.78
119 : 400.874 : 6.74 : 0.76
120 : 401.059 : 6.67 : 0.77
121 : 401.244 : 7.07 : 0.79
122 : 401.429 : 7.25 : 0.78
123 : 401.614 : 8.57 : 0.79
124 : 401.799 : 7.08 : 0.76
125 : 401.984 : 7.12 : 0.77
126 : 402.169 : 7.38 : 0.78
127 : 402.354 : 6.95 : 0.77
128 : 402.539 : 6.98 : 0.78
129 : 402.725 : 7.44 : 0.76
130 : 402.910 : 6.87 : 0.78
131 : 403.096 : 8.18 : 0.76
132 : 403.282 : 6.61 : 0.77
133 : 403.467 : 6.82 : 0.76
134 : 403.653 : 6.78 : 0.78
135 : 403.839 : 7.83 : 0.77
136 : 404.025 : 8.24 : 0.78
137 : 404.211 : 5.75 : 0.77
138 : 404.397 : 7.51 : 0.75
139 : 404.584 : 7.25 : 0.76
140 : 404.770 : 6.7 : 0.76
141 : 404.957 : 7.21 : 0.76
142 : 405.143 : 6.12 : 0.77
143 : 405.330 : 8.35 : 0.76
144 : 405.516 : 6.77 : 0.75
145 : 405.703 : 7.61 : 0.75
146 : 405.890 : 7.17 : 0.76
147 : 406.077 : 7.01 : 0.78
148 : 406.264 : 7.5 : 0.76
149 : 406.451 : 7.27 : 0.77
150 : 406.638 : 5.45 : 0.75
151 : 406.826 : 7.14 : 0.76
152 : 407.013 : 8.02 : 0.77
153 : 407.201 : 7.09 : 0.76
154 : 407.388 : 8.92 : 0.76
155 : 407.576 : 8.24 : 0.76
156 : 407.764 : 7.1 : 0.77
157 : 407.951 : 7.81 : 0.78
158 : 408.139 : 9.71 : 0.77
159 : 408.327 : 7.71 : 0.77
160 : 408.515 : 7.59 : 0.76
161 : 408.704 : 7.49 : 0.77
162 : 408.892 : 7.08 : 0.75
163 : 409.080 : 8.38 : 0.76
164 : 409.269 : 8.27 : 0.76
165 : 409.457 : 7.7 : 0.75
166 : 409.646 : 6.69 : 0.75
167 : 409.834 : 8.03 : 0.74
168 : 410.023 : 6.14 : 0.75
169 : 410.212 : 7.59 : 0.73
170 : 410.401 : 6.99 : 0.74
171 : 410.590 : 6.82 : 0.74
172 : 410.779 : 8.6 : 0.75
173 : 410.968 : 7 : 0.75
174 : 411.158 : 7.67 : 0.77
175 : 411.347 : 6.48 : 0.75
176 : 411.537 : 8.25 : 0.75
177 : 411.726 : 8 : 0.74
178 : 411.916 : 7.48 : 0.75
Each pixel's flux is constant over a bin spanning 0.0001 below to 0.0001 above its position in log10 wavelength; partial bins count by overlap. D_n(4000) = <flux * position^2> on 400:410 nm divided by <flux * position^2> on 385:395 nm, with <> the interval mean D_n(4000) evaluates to 1.11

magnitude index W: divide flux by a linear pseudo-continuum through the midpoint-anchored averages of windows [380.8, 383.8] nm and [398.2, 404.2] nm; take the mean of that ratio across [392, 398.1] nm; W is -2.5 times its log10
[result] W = 0.09 mag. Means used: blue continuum 7.34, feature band 6.75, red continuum 7.29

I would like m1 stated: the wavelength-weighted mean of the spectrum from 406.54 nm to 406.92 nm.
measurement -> 6.31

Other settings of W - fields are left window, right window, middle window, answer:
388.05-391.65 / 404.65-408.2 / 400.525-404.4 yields 0.028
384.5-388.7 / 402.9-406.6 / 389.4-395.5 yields 0.058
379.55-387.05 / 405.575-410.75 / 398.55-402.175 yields 0.023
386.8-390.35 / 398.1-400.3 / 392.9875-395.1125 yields 0.127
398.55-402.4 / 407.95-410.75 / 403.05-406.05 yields 0.038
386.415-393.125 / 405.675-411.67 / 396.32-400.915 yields 0.051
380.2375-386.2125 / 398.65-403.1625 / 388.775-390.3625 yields -0.014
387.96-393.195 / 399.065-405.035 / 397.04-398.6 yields 0.045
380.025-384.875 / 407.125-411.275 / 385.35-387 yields -0.081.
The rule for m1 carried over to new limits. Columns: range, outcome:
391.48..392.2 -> 7.2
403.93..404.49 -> 7.17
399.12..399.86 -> 7.25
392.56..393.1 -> 6.26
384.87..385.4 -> 7.51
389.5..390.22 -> 7.09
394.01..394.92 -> 6.51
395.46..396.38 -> 7.21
